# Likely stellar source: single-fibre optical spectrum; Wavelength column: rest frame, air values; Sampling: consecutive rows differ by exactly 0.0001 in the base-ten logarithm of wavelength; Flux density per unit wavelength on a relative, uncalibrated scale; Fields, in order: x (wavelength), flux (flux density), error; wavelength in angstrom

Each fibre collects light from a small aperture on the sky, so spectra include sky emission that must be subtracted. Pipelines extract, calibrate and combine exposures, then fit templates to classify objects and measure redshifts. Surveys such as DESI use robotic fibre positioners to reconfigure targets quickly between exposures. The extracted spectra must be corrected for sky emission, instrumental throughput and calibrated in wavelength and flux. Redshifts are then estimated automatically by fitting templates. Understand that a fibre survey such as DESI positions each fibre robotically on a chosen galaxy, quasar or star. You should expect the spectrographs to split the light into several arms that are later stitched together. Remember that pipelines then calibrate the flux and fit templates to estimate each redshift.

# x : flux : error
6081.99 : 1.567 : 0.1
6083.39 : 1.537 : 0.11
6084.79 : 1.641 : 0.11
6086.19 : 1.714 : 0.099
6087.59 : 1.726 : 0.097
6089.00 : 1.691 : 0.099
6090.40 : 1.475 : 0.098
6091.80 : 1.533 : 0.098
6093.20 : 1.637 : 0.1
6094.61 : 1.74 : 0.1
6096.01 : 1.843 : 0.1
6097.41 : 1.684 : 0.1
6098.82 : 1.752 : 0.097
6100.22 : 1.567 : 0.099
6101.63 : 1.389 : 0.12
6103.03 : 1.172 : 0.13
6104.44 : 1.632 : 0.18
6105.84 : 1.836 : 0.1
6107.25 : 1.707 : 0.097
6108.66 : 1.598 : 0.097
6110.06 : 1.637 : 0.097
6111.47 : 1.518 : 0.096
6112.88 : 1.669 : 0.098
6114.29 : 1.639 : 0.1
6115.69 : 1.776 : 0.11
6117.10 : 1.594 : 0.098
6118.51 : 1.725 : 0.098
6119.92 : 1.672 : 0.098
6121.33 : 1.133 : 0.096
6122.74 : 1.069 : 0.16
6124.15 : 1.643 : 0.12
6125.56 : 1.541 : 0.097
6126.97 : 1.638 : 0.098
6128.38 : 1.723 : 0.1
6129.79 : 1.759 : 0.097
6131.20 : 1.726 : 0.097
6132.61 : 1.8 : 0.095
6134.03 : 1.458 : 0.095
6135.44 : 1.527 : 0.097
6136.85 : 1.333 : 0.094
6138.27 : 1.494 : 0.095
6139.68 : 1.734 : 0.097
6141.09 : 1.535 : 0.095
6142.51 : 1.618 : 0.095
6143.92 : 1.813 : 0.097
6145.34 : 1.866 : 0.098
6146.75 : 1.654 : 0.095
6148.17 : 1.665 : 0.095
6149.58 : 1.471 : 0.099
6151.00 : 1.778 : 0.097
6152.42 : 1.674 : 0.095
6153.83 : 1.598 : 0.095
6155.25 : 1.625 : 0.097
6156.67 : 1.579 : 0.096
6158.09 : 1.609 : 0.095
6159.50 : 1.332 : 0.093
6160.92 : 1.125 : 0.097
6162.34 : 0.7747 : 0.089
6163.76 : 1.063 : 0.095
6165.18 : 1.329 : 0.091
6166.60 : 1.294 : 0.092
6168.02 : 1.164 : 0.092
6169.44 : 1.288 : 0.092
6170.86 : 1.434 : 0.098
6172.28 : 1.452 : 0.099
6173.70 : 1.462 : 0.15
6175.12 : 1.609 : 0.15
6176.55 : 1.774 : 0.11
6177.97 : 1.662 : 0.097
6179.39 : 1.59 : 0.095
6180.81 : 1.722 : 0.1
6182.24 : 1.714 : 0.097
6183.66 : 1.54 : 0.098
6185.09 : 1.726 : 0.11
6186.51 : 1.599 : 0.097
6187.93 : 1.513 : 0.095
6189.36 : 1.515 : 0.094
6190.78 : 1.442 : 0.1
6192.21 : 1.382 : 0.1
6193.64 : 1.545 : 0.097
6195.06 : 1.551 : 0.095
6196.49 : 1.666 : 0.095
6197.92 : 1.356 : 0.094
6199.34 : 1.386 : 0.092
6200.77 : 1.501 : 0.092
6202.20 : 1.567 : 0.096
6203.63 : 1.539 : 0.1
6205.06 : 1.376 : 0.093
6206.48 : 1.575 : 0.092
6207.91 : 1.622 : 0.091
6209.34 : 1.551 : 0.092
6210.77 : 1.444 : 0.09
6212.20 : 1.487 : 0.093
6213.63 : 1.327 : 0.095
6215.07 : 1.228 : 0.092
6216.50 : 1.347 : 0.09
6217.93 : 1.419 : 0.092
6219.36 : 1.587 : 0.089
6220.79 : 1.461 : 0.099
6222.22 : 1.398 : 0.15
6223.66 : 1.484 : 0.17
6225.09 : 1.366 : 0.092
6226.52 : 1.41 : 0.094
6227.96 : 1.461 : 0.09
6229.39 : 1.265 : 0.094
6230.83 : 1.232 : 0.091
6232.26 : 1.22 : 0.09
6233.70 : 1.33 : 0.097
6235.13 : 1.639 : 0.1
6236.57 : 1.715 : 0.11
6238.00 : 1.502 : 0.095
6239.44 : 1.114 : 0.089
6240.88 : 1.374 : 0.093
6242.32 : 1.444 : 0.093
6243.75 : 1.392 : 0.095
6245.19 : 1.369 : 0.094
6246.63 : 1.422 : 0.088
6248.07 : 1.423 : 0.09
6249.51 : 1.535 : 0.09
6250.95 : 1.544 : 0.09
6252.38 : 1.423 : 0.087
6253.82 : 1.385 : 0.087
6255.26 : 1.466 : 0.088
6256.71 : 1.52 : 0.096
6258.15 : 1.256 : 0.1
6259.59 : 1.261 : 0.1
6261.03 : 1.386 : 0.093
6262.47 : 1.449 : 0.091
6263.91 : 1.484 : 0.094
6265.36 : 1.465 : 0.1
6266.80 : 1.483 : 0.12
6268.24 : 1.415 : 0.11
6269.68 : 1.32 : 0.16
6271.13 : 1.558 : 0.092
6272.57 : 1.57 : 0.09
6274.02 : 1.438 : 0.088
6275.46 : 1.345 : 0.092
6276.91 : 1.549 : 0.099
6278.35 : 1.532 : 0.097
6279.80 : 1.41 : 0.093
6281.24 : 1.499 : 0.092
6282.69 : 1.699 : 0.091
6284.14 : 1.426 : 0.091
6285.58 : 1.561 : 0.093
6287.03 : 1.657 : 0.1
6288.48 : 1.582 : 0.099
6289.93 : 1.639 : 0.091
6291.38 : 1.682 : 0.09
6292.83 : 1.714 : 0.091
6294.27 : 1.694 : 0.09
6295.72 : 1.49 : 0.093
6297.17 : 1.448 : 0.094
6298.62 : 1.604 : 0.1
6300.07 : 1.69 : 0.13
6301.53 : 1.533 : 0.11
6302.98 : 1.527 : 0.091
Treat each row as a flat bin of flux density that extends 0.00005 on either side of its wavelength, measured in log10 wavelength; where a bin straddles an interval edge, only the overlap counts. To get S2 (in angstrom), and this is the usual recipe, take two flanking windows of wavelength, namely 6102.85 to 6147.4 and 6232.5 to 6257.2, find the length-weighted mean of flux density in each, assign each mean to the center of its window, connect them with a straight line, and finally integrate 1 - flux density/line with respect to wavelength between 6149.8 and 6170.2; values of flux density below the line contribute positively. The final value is 2.4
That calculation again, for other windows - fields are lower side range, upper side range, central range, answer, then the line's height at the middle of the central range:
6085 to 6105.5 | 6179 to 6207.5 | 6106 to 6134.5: -0.2 angstrom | 1.6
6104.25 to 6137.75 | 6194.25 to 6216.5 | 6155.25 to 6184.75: 1.7 angstrom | 1.53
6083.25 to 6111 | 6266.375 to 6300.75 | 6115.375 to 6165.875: 2.2 angstrom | 1.61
